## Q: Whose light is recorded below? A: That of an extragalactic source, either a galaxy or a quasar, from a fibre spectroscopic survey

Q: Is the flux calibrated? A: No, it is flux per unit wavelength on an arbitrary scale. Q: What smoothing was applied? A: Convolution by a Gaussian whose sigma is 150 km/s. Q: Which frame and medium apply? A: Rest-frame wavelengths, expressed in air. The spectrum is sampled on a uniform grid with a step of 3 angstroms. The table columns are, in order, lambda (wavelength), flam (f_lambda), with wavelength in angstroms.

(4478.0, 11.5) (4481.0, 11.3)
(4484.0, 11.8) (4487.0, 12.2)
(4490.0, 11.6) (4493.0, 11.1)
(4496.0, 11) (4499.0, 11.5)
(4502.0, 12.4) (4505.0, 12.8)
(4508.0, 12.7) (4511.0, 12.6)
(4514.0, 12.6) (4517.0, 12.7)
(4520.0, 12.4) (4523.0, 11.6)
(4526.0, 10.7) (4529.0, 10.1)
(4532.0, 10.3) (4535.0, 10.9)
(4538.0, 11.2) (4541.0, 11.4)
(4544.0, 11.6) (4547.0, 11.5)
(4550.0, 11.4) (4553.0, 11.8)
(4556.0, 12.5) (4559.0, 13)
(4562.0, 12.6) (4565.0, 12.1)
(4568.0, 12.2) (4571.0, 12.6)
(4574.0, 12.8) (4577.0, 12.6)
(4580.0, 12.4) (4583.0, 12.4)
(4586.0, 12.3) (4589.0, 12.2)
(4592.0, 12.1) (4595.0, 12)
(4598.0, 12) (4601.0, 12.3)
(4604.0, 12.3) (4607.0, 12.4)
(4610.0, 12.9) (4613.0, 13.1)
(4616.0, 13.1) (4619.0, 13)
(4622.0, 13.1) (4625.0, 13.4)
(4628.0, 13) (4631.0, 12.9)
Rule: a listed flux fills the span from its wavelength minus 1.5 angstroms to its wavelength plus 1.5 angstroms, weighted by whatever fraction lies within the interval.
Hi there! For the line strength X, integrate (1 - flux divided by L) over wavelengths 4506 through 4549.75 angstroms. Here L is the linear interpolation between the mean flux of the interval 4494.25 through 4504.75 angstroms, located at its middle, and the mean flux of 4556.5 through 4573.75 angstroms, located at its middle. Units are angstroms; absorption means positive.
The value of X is 1.74 angstroms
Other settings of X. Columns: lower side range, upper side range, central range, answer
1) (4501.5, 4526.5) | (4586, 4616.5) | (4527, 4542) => 1.9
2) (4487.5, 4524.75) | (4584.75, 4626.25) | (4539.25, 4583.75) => 0.6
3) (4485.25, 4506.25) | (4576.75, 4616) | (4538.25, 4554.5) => 0.8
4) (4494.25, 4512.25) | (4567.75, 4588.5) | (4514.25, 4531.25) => 1.0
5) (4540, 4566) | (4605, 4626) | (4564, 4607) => 0.6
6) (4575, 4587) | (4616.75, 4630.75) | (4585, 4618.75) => 0.8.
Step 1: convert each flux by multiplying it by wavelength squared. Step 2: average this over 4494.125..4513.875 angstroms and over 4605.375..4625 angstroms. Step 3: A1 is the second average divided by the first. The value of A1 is 1.12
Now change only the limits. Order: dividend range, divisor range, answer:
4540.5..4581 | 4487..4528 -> 1.04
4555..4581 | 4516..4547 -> 1.13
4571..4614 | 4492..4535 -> 1.10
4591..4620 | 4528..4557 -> 1.14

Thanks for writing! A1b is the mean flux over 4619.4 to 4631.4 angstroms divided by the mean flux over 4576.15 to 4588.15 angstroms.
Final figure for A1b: 1.06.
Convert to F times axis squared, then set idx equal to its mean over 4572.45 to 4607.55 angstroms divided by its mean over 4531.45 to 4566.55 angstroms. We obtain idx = 1.1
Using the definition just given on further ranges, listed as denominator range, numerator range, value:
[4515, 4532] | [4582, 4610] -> 1.11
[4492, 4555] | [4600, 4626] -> 1.15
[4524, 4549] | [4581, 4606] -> 1.14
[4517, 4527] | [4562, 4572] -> 1.07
